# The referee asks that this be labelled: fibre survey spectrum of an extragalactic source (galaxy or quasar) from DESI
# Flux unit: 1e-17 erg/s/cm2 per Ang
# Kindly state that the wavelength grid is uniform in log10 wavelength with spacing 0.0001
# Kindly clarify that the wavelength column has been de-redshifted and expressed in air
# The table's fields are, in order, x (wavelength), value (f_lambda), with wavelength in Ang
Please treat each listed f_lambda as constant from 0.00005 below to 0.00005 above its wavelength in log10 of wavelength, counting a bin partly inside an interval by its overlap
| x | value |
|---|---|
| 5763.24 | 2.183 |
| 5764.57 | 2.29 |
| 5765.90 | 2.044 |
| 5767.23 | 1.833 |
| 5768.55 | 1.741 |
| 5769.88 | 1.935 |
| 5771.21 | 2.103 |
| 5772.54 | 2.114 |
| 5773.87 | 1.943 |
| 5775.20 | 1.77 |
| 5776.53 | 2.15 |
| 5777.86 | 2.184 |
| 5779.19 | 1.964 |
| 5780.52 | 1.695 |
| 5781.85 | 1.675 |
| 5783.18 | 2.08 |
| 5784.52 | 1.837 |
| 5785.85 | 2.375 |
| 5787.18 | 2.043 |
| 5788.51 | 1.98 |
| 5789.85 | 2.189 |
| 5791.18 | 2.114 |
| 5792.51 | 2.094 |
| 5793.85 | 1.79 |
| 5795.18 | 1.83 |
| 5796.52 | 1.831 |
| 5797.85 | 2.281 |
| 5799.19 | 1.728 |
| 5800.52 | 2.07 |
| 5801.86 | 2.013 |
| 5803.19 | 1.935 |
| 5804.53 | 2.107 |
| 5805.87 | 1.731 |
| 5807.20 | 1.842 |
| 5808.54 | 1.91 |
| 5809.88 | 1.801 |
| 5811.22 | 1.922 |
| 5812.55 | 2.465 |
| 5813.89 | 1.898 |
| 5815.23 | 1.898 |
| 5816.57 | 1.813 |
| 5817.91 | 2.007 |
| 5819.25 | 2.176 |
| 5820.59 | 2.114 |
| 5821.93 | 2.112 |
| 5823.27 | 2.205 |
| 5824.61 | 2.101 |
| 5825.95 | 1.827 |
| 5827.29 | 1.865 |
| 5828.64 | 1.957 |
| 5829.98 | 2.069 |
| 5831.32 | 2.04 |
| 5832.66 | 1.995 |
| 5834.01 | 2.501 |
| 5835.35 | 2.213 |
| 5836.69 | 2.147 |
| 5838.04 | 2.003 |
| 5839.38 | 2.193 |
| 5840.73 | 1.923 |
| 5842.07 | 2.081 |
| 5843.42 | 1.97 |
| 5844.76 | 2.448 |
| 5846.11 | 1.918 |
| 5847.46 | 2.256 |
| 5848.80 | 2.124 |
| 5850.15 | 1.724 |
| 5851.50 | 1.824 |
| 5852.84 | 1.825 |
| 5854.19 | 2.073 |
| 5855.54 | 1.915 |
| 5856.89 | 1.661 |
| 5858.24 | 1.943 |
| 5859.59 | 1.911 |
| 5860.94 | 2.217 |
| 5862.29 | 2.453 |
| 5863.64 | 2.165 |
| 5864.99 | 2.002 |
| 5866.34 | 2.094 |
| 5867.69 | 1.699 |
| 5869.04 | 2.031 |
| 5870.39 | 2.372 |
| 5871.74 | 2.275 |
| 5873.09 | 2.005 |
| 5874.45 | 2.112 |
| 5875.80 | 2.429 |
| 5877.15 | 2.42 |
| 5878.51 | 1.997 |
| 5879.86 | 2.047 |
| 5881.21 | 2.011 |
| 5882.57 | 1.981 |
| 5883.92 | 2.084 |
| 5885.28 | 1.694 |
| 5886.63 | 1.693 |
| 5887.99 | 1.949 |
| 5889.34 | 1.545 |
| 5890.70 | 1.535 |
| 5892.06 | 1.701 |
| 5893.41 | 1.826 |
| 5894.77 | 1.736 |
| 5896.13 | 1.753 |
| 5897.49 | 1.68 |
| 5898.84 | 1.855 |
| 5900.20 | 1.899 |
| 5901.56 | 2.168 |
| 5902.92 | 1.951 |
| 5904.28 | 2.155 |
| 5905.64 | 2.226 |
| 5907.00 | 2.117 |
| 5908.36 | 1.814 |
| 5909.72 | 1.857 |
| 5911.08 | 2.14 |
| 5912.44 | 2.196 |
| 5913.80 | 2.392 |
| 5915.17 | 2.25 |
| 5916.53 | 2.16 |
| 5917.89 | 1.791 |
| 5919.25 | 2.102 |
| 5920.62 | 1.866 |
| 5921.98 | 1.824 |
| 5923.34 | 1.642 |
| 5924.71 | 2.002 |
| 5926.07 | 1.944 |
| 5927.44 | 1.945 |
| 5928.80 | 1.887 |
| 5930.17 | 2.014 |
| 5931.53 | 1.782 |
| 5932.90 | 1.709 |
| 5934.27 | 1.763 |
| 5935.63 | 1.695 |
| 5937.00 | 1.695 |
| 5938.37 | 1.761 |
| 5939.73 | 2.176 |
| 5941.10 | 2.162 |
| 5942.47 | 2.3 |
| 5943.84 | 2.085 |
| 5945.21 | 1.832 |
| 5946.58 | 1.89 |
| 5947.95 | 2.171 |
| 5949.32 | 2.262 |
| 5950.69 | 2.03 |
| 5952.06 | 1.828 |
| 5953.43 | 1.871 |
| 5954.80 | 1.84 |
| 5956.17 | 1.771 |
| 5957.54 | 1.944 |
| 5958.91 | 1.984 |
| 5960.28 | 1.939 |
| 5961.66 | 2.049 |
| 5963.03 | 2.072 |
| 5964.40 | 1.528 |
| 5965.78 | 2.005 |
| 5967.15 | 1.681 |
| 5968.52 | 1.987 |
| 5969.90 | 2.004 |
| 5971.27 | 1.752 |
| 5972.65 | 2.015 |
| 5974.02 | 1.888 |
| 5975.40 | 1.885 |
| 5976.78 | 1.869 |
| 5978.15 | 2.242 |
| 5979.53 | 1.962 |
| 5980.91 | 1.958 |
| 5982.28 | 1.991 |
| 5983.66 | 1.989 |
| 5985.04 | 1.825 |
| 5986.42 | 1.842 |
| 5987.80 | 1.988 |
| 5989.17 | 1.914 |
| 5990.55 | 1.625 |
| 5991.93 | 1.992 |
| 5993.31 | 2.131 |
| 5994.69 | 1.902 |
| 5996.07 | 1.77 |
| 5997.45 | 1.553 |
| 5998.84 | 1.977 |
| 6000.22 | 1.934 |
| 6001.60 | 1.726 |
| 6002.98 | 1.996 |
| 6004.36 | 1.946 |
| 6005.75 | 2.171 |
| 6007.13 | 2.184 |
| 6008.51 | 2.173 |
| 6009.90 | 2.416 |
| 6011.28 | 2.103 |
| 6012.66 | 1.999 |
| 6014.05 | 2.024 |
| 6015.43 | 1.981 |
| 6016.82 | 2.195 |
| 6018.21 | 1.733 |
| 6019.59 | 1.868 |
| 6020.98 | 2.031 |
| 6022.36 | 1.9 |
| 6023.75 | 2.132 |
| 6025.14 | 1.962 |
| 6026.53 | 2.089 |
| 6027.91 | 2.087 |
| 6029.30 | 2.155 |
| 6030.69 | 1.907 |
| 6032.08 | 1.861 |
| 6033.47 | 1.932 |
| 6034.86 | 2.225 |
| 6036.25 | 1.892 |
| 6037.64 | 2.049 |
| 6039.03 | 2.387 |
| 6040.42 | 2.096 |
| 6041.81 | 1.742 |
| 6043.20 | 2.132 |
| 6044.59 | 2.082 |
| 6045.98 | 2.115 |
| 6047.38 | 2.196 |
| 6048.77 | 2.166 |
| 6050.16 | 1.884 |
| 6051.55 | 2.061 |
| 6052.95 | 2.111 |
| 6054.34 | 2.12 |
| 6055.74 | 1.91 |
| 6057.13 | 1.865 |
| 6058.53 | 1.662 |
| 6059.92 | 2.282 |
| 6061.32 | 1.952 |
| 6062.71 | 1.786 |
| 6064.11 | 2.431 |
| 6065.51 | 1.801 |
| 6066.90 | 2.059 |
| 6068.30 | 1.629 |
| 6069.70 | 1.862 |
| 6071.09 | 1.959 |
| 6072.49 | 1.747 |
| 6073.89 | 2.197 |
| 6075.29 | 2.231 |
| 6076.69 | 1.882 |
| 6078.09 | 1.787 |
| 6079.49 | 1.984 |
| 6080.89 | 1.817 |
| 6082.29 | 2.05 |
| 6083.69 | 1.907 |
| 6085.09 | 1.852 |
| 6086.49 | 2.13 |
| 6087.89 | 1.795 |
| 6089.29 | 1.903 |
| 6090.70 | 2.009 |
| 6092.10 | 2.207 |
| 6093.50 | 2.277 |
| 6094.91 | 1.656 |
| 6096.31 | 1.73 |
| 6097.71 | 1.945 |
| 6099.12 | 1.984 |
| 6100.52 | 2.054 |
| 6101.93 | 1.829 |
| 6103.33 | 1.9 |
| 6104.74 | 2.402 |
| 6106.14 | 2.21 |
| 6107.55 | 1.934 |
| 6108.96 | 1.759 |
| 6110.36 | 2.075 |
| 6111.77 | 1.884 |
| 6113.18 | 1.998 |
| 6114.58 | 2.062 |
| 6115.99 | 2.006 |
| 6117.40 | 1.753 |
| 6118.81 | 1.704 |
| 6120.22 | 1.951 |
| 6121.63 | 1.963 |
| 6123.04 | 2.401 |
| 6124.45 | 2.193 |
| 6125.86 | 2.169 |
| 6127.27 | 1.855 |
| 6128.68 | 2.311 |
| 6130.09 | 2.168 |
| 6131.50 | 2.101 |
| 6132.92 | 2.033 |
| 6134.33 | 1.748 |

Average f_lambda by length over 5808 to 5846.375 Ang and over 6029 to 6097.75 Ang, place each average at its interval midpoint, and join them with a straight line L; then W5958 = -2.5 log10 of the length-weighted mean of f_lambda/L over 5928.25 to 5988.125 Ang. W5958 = 0.05 mag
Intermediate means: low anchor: 2.06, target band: 1.93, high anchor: 1.99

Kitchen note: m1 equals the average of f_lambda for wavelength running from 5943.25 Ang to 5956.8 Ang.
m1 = 1.96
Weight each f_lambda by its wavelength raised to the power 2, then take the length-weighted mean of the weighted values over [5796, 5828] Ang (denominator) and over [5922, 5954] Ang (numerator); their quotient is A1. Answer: 1.0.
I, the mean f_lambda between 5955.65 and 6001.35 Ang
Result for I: 1.91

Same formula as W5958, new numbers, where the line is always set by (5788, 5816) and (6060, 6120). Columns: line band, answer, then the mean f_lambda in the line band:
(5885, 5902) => 0.116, 1.77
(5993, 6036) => -0.020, 2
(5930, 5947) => 0.031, 1.91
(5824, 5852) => -0.047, 2.06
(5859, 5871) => -0.073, 2.11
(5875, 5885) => -0.081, 2.12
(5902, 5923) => -0.045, 2.05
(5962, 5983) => 0.022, 1.93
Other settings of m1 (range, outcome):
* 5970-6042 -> 1.98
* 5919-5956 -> 1.92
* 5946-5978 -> 1.93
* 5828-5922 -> 2.02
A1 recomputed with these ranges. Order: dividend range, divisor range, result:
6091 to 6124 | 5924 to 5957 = 1.09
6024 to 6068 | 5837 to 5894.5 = 1.08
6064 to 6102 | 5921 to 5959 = 1.06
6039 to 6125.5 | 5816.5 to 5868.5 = 1.06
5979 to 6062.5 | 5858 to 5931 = 1.05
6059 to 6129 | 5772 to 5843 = 1.09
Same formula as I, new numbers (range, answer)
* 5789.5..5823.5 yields 1.99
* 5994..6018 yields 2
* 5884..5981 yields 1.93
